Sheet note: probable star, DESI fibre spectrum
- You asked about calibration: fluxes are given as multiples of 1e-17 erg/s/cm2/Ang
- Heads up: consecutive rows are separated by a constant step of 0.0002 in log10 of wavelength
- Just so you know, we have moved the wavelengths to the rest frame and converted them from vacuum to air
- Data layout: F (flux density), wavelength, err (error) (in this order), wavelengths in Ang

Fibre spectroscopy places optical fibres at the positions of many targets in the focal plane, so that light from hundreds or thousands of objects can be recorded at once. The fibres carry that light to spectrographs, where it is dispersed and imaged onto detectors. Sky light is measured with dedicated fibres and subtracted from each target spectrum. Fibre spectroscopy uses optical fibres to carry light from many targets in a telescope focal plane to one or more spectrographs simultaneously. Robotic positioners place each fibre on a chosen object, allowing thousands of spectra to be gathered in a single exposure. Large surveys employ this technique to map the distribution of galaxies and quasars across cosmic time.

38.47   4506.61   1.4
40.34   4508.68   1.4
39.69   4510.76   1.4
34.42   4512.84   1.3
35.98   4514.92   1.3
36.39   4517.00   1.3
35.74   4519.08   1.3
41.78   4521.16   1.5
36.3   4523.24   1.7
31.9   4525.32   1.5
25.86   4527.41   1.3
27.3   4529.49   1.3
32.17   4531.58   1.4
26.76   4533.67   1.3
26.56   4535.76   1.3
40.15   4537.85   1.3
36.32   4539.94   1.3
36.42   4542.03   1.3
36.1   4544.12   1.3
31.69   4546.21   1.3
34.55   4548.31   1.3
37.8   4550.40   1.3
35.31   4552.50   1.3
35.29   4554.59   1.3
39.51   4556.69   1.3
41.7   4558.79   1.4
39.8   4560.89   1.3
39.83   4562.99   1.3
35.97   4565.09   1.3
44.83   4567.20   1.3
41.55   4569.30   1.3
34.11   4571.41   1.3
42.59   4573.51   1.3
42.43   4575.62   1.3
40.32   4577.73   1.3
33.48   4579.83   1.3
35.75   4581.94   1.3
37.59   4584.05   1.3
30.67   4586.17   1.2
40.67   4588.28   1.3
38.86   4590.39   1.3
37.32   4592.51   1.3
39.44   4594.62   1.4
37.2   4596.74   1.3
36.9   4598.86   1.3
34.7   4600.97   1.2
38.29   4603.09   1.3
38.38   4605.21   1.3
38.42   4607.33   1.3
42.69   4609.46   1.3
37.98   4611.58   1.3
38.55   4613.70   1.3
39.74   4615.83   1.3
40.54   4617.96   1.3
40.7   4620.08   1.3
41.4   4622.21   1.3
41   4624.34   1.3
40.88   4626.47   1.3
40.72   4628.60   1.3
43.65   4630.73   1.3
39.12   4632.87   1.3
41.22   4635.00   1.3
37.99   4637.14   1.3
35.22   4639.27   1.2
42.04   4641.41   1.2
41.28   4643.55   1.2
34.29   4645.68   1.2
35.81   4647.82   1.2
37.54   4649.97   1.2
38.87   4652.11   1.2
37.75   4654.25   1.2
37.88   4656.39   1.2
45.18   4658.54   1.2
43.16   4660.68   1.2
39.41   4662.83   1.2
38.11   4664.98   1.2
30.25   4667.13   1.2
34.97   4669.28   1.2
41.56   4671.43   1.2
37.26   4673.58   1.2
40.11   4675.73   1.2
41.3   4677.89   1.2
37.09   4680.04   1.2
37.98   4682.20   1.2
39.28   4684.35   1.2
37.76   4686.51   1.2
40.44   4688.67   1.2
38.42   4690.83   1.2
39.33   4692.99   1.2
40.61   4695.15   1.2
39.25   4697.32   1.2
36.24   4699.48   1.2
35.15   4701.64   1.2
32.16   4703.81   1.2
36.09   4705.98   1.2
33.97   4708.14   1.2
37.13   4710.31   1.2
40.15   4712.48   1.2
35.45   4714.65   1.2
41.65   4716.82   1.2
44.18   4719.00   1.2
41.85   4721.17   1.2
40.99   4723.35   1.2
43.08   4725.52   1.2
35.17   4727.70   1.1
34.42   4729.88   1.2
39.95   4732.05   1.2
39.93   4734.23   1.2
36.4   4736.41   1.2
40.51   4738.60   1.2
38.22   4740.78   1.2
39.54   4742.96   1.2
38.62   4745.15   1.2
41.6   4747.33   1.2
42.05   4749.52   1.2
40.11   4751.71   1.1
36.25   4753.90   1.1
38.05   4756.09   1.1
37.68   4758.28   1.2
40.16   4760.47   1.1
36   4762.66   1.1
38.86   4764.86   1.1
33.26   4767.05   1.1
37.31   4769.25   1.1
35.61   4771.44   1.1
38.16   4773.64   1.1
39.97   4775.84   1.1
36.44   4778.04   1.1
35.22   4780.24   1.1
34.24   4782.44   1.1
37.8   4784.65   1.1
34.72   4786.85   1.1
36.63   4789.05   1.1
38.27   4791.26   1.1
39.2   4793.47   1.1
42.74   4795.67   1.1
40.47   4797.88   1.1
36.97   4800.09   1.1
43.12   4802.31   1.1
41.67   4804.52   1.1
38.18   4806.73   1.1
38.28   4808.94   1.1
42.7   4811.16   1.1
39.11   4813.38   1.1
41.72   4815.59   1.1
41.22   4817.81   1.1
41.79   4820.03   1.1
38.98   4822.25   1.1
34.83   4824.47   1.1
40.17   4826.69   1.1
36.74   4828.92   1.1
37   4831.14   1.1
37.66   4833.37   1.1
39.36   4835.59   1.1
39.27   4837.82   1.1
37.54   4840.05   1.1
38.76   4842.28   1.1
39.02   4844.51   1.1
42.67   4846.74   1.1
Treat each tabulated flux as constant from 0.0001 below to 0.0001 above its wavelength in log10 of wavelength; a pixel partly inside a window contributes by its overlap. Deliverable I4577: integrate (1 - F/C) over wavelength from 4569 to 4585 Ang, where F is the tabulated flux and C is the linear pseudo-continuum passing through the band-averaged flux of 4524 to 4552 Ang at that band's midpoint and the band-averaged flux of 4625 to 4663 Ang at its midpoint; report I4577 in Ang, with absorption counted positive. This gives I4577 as -1.4 Ang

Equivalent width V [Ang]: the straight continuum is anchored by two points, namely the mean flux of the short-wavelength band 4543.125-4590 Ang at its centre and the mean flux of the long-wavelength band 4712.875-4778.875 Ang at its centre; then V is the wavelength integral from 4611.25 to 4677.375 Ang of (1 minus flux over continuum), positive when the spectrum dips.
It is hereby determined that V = -1.7 Ang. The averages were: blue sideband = 37.8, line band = 39.2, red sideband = 38.7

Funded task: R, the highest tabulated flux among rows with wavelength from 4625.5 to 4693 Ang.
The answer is 45.18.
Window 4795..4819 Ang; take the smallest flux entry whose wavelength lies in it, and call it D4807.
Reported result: 36.97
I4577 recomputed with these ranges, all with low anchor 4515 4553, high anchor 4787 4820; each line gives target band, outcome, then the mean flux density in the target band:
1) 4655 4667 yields -1.0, 39.8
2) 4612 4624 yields -1.5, 40.1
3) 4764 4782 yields 1.2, 36.7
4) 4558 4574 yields -2.5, 39.9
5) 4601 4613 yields -1.1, 38.8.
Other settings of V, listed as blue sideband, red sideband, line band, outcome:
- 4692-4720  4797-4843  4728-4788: 1.1 Ang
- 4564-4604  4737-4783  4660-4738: -0.6 Ang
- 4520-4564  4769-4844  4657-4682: -1.5 Ang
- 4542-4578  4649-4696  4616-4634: -1.1 Ang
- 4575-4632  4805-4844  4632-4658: 0.3 Ang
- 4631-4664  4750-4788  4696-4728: -0.1 Ang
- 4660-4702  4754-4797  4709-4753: -1.9 Ang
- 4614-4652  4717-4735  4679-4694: 0.5 Ang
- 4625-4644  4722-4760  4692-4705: 0.8 Ang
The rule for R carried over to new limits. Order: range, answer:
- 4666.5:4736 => 44.18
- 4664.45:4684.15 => 41.56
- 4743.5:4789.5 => 42.05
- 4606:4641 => 43.65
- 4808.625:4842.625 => 42.7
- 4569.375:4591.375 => 42.59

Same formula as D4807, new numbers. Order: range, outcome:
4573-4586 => 33.48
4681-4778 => 32.16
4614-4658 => 34.29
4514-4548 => 25.86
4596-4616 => 34.7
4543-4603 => 30.67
